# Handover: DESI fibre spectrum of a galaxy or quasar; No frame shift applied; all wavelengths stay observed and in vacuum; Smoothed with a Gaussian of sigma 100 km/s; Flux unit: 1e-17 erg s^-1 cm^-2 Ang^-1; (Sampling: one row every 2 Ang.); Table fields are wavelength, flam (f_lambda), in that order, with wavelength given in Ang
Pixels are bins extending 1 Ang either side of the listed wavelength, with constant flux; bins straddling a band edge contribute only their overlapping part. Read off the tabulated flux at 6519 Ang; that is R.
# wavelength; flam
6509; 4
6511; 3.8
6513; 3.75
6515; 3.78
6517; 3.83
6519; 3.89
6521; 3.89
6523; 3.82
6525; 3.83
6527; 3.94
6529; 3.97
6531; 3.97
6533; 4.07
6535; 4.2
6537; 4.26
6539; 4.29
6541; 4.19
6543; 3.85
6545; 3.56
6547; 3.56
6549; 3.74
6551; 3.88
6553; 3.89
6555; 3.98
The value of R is 3.89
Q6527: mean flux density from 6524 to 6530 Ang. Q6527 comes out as 3.91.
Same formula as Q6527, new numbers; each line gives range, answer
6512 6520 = 3.81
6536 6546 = 4.03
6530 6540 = 4.16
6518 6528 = 3.87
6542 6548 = 3.66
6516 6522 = 3.87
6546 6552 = 3.73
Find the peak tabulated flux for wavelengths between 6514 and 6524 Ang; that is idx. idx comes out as 3.89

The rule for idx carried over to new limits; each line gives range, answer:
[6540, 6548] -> 4.19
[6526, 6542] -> 4.29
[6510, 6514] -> 3.8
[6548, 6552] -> 3.88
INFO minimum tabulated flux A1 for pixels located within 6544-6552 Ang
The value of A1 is 3.56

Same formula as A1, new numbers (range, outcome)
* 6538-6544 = 3.85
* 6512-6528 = 3.75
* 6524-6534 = 3.83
